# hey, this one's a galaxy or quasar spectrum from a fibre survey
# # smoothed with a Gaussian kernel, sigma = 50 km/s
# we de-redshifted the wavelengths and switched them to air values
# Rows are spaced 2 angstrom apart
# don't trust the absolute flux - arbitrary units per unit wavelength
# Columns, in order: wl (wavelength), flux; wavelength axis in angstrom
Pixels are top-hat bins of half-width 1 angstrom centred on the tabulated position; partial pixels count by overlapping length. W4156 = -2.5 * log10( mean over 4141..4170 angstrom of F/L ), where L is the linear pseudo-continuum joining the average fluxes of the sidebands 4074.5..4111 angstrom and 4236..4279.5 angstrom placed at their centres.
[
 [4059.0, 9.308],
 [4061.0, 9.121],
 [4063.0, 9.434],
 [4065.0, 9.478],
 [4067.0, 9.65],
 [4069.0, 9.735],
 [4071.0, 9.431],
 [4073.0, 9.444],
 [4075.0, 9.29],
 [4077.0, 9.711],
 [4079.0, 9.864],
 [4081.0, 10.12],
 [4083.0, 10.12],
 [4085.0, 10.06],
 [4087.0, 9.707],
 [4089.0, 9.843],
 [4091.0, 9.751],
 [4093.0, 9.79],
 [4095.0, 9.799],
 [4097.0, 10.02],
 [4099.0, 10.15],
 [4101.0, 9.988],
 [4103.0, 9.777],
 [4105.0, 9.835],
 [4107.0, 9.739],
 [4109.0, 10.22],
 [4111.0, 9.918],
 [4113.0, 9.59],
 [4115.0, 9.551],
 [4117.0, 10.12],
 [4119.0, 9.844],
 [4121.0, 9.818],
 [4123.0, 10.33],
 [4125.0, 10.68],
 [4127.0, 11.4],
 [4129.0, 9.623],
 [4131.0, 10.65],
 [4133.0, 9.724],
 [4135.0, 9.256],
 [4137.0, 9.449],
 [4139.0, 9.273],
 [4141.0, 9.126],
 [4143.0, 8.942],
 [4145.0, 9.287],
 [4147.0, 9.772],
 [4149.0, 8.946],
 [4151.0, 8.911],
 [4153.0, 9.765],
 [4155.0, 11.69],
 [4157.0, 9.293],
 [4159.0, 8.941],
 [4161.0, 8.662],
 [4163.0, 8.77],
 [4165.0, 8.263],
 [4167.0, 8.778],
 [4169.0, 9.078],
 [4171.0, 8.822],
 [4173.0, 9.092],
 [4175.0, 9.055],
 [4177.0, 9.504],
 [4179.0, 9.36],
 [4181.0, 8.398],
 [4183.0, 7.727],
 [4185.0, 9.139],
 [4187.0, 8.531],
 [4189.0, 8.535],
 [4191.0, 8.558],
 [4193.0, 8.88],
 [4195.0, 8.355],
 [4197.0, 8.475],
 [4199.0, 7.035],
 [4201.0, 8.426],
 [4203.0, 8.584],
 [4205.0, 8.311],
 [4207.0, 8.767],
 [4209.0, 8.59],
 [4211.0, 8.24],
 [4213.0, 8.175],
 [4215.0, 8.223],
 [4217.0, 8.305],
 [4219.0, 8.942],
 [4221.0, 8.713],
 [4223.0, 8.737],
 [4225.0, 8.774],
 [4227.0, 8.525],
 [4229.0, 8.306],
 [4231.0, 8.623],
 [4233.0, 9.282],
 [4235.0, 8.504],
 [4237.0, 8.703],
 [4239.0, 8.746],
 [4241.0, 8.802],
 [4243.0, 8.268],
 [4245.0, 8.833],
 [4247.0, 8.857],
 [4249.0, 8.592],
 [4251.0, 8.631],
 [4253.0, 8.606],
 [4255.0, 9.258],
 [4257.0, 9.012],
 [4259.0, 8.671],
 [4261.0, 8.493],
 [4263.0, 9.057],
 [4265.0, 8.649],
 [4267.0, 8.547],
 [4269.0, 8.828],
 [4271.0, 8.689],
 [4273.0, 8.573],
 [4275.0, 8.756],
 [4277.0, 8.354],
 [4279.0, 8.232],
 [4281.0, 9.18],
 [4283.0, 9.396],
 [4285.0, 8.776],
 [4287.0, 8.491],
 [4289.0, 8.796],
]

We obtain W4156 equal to 0.03 mag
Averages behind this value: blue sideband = 9.89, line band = 9.22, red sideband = 8.69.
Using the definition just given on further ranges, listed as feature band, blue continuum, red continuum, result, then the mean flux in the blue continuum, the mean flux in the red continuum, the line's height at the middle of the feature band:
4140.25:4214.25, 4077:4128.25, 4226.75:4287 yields 0.07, 9.99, 8.72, 9.38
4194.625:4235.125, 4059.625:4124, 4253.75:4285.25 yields 0.08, 9.79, 8.78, 9.09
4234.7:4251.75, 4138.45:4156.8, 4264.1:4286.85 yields 0.03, 9.52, 8.72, 8.92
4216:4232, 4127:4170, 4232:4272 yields 0.04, 9.39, 8.75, 8.92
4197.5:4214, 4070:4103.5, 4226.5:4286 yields 0.10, 9.82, 8.73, 9.05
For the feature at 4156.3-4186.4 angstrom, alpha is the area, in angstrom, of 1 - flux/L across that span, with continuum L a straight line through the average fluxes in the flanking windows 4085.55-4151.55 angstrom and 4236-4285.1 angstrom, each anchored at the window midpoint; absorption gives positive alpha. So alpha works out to 1.8 angstrom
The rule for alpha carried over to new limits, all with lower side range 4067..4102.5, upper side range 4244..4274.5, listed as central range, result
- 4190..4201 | 1.0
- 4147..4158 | -0.4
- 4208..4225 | 0.9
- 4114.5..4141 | -1.1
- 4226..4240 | 0.4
